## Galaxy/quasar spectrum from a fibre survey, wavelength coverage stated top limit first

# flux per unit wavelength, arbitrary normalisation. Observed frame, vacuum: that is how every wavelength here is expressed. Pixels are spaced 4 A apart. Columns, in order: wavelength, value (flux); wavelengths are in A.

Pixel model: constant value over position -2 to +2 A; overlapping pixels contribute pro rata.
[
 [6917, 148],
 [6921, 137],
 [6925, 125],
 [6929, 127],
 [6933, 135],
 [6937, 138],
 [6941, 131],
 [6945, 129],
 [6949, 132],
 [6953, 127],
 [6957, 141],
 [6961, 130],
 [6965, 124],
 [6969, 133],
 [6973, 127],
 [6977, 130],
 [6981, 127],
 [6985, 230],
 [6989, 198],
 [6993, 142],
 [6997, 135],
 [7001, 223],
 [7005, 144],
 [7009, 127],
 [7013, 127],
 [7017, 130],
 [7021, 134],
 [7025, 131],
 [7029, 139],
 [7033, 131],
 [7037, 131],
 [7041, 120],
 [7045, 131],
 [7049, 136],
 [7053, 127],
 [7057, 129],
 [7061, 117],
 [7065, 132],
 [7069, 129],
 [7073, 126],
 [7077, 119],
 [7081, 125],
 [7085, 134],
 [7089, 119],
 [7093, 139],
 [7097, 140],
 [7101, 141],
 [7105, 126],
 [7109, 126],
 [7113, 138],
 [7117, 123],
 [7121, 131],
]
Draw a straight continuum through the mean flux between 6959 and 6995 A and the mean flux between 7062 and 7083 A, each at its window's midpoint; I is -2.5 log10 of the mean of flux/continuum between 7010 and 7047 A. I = 0.05 mag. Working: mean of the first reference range 149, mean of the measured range 130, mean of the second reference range 126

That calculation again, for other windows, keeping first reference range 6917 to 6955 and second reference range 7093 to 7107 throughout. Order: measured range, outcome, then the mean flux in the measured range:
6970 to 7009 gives -0.19 mag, 159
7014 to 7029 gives 0.02 mag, 132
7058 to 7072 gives 0.08 mag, 126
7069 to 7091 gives 0.09 mag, 125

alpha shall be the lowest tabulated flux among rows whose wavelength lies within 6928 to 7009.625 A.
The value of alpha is 124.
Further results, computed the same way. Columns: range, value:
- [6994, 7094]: 117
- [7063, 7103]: 119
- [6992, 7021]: 127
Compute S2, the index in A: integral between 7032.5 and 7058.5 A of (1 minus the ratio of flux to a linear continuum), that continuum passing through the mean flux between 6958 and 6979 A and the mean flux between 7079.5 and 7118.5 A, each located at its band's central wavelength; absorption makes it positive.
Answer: 0.26 A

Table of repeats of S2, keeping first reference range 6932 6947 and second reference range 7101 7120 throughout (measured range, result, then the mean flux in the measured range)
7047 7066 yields 0.41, 128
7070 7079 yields 0.50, 123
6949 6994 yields -4.51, 146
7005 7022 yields 0.09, 131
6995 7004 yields -2.95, 175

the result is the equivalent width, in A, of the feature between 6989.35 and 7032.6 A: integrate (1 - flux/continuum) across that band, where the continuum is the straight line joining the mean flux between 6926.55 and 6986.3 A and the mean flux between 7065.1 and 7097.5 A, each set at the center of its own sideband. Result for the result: -3.9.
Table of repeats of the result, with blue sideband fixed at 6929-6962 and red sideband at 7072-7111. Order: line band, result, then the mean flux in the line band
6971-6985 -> -1.1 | 143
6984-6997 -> -4.6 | 178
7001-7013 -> -1.6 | 149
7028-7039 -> -0.2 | 133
